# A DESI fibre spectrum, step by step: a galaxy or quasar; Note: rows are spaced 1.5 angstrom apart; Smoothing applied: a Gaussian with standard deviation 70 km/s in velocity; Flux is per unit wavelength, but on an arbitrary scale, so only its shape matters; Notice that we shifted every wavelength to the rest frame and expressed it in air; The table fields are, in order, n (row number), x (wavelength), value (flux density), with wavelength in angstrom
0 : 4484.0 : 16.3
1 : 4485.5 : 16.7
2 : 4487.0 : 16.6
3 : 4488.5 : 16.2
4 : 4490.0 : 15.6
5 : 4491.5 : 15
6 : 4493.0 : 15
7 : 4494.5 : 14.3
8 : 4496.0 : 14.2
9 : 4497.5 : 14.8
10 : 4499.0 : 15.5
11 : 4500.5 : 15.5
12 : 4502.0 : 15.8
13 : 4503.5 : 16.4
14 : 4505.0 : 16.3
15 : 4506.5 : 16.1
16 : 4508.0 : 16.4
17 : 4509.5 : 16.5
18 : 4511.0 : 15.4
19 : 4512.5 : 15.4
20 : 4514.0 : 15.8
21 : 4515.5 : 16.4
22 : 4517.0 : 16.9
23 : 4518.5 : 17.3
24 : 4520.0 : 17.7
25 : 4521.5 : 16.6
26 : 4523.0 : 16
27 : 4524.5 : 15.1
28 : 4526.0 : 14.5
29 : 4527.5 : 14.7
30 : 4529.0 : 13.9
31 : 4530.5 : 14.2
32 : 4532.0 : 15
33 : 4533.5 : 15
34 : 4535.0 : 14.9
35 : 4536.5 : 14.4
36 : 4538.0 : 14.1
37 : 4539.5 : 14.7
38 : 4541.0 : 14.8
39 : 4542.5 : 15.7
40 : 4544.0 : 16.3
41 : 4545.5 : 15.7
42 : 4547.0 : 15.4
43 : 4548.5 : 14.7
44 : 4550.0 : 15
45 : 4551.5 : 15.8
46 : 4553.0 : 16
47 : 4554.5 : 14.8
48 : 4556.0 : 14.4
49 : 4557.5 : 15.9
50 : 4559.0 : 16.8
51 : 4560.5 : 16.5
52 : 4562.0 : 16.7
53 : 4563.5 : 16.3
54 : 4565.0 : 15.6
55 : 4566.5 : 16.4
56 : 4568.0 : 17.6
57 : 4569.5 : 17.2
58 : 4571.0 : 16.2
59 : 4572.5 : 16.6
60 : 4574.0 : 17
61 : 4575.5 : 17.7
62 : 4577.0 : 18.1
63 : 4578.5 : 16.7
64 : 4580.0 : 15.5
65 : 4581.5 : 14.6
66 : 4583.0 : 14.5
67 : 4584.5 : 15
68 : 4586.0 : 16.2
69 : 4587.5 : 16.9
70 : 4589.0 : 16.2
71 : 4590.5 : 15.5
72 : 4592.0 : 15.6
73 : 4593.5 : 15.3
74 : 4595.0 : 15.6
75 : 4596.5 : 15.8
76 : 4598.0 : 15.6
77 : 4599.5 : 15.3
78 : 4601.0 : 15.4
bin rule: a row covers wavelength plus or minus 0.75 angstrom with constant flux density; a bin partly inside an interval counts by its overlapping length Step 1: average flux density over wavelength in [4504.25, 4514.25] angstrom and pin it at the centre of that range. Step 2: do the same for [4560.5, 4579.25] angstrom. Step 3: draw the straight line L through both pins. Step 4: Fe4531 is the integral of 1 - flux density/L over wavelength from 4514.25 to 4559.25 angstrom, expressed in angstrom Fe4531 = 2.6 angstrom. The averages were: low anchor 16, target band 15.4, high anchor 16.8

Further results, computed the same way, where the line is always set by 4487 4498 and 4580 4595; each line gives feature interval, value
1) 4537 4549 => 0.1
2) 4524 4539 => 0.7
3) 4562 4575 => -1.0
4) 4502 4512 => -0.6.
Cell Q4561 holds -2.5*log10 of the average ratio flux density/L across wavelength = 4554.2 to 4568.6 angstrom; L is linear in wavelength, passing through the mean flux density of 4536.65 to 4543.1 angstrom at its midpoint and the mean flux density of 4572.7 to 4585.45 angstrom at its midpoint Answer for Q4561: -0.04 mag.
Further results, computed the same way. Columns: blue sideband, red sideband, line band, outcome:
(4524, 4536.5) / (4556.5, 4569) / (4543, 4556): 0.021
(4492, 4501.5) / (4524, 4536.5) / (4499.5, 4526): -0.097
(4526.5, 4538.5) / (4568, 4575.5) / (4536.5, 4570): 0.007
